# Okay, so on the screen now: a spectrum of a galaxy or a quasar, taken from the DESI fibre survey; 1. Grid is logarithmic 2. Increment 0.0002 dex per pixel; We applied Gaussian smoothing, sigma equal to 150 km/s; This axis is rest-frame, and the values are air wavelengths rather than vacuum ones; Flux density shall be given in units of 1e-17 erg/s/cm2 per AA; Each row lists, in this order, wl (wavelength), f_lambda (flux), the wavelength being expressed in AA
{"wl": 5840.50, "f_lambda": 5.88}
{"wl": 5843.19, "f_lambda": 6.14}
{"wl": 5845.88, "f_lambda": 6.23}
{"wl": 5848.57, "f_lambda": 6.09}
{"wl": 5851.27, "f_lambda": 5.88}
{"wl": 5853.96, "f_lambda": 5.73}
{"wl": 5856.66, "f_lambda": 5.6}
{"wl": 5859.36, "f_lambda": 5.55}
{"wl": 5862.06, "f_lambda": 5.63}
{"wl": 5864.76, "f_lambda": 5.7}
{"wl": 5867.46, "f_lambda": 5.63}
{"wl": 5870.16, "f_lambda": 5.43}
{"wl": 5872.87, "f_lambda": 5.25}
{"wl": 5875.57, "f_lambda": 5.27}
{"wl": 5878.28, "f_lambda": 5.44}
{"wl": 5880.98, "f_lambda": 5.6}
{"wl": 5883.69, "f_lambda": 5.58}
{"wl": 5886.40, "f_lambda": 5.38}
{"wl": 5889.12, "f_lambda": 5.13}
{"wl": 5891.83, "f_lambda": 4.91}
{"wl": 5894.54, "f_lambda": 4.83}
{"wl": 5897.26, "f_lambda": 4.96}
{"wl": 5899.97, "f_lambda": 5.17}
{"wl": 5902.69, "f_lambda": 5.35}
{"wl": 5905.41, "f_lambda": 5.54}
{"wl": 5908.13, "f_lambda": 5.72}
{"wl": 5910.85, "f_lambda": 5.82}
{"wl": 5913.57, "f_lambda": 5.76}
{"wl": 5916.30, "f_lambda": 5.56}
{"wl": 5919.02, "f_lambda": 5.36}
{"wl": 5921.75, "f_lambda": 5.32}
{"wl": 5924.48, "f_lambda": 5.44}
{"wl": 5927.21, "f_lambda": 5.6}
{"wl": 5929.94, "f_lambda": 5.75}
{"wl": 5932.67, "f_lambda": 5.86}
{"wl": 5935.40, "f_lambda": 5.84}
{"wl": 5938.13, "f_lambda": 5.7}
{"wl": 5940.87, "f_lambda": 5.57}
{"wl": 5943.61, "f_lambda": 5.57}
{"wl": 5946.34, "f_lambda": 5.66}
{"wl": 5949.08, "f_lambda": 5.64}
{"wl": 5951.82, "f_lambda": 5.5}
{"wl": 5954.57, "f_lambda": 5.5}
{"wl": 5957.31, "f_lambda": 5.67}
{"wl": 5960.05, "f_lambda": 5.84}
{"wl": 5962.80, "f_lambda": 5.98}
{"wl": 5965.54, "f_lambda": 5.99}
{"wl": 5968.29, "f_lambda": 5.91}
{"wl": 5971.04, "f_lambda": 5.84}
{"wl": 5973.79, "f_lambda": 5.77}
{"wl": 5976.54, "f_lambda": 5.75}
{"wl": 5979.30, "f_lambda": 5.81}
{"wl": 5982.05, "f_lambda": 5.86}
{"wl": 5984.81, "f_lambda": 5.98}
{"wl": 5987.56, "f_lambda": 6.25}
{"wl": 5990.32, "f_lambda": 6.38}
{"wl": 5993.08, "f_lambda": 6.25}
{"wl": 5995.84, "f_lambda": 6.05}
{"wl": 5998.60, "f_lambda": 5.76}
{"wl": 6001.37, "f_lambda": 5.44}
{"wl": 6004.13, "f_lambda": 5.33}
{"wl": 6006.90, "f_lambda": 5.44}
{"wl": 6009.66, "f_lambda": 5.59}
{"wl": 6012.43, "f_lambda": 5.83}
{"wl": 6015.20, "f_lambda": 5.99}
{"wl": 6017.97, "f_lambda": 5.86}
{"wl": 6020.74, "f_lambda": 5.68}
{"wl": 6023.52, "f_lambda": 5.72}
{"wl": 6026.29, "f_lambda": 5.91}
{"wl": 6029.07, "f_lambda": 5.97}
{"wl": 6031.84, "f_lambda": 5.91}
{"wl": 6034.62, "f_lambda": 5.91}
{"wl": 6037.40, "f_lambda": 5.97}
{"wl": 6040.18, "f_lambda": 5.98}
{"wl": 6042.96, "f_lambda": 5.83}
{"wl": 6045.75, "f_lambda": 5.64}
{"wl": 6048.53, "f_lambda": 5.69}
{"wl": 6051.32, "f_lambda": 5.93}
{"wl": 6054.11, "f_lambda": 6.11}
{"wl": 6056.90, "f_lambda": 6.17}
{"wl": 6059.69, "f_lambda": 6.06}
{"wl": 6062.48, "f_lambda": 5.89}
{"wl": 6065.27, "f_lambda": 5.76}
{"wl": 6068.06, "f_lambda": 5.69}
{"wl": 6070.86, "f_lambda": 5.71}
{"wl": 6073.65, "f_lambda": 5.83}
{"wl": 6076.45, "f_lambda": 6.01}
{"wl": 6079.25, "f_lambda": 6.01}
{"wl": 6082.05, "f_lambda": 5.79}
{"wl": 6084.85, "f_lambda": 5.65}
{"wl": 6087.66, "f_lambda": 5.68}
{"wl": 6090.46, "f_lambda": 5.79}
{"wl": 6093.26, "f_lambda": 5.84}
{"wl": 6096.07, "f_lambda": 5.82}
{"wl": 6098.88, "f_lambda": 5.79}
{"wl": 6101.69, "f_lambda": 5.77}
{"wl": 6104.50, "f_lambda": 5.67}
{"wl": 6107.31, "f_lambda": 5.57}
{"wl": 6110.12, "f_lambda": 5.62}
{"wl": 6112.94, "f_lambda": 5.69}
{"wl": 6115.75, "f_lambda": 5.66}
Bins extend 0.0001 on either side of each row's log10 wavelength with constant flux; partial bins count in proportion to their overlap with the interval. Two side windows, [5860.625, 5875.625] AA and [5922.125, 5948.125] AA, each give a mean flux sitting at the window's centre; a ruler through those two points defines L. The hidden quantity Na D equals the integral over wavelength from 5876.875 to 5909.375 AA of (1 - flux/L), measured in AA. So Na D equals 1.52 AA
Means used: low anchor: 5.5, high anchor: 5.65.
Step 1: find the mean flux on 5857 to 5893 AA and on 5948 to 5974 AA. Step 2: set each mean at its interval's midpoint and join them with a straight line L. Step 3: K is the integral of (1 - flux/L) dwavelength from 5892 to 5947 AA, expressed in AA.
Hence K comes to 1.0 AA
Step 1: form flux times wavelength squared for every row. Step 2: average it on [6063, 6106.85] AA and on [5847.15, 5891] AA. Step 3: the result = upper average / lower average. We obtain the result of 1.1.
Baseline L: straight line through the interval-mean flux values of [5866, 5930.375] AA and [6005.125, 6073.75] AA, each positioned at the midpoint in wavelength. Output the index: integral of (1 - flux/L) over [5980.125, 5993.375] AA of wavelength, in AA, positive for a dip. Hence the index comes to -1.0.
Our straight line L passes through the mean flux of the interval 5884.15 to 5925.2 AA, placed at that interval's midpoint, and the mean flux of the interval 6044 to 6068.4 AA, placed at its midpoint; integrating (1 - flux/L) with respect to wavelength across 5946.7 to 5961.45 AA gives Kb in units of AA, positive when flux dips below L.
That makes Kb -0.3 AA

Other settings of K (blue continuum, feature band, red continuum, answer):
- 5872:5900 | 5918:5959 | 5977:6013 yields -0.57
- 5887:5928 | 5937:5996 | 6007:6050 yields -2.64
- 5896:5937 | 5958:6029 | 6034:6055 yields -1.34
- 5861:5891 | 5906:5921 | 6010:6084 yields -0.23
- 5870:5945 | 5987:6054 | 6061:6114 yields -2.31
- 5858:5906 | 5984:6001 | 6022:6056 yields -1.04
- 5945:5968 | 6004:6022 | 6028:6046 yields 0.47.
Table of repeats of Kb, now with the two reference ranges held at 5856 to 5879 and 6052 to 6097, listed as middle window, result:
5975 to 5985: -0.2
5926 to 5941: -0.3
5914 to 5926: 0.3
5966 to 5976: -0.3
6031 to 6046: -0.2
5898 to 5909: 0.3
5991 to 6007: -0.1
